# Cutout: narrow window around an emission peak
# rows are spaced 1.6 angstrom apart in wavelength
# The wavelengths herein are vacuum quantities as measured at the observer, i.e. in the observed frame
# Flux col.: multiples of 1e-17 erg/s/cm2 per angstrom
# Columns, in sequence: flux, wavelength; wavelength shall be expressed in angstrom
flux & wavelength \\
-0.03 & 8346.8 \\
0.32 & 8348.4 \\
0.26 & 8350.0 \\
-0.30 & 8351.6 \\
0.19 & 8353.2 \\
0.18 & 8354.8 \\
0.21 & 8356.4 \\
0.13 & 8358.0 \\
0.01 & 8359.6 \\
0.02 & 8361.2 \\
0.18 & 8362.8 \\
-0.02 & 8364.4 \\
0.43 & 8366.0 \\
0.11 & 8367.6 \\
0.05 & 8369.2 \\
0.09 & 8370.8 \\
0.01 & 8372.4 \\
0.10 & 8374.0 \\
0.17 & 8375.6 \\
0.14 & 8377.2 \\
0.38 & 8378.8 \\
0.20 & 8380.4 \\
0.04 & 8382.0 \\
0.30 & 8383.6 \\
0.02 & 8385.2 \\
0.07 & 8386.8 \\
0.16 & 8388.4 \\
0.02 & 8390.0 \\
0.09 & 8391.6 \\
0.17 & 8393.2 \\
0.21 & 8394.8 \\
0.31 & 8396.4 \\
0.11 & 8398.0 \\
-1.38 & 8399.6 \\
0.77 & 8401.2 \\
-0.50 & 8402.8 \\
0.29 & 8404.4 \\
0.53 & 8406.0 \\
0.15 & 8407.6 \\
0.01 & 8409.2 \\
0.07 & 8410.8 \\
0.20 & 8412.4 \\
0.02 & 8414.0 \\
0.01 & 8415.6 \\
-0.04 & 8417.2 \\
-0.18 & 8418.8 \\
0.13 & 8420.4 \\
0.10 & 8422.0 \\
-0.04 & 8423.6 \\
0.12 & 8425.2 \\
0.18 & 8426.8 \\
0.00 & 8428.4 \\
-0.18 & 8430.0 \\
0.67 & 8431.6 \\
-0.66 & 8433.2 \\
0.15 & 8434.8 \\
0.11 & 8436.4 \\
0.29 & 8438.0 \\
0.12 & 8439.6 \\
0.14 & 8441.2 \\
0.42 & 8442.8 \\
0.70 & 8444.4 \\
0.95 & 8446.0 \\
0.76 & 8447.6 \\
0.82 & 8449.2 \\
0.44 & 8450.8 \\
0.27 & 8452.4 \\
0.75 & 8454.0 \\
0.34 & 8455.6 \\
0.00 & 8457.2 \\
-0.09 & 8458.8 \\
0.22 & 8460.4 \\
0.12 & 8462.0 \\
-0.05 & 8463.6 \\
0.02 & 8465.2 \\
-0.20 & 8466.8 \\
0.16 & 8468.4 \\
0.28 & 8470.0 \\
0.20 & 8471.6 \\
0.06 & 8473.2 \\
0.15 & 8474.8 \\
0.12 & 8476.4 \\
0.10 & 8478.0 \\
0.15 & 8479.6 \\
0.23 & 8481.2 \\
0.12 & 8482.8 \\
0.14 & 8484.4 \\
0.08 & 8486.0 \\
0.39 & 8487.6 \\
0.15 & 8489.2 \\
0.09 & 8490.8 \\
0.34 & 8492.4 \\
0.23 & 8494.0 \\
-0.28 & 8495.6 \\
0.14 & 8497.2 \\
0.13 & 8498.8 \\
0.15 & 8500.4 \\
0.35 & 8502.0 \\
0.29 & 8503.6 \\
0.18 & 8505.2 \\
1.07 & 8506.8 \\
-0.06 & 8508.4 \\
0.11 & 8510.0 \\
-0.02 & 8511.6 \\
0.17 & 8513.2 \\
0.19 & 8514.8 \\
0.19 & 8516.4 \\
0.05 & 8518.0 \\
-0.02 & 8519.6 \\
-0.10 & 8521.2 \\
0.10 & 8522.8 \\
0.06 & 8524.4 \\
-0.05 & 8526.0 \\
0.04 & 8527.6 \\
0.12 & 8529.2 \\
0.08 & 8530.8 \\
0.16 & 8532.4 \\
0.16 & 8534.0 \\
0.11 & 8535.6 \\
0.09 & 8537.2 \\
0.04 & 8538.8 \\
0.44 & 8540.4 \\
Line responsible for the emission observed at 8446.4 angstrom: H-gamma 4340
